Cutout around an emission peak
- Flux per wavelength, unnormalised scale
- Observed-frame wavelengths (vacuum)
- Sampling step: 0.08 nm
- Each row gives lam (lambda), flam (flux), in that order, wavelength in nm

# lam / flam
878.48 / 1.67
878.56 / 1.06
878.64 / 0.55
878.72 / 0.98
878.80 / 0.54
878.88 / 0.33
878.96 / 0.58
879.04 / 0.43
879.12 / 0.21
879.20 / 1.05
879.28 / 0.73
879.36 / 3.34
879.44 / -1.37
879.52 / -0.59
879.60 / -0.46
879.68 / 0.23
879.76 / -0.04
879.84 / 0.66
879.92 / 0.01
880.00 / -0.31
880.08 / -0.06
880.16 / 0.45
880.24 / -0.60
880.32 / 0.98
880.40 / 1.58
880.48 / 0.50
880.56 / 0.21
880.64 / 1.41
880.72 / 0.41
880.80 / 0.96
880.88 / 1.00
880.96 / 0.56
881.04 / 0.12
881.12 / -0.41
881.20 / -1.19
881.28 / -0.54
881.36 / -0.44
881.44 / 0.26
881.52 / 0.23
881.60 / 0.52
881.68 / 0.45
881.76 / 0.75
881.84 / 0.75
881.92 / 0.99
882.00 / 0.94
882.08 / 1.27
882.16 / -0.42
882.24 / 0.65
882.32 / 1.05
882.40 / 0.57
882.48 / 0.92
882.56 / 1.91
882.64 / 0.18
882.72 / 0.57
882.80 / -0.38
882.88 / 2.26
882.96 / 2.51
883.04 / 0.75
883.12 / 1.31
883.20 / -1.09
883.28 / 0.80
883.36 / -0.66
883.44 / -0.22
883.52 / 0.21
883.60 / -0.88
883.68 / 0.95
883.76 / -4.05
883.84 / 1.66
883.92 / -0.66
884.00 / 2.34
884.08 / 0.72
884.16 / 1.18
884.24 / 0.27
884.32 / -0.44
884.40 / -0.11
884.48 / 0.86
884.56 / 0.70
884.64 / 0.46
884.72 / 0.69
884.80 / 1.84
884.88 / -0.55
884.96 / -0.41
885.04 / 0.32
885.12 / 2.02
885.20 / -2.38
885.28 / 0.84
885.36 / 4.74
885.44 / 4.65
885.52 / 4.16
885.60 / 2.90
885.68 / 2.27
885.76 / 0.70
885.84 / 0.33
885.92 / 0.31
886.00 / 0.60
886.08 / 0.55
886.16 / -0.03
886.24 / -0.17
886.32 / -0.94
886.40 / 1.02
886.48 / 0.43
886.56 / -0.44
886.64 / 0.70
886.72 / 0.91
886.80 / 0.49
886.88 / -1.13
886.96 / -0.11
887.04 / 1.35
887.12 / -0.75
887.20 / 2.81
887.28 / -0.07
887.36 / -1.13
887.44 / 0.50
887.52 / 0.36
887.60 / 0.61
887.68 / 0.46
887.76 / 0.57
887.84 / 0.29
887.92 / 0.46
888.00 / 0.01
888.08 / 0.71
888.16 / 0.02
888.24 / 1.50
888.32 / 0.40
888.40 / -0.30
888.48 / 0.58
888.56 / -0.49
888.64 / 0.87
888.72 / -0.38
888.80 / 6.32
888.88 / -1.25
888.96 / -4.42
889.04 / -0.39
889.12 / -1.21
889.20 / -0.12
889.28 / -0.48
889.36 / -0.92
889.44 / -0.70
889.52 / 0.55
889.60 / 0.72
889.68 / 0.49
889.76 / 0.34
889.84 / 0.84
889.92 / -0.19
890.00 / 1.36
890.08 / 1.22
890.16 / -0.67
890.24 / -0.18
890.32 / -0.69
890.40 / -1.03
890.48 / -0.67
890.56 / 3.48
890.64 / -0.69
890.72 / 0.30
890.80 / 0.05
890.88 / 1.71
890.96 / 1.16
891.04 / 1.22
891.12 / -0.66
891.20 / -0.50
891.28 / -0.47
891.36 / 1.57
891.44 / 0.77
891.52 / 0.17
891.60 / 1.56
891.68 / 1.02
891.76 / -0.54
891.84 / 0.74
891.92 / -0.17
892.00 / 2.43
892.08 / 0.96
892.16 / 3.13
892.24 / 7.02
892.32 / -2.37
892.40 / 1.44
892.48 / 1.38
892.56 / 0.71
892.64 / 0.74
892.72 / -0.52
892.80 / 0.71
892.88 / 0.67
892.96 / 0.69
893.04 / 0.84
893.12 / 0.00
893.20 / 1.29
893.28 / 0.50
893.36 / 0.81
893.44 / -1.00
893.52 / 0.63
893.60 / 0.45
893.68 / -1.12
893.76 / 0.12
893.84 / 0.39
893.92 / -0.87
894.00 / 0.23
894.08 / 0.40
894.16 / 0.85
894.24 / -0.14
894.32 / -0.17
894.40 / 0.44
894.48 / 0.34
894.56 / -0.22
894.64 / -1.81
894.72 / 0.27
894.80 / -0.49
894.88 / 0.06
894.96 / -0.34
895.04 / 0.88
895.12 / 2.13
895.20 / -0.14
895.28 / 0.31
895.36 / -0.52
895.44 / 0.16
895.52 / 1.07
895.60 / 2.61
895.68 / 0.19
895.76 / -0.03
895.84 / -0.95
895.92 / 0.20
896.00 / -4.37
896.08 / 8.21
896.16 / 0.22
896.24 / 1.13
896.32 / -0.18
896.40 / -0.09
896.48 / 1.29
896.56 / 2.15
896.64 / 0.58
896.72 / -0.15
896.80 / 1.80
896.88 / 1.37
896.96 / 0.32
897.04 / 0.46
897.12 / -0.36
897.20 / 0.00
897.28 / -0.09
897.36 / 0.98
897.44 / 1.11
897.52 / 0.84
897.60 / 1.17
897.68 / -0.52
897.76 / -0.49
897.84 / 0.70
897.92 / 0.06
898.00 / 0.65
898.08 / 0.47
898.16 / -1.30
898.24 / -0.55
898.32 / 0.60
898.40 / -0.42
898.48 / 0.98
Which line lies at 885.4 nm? H-beta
